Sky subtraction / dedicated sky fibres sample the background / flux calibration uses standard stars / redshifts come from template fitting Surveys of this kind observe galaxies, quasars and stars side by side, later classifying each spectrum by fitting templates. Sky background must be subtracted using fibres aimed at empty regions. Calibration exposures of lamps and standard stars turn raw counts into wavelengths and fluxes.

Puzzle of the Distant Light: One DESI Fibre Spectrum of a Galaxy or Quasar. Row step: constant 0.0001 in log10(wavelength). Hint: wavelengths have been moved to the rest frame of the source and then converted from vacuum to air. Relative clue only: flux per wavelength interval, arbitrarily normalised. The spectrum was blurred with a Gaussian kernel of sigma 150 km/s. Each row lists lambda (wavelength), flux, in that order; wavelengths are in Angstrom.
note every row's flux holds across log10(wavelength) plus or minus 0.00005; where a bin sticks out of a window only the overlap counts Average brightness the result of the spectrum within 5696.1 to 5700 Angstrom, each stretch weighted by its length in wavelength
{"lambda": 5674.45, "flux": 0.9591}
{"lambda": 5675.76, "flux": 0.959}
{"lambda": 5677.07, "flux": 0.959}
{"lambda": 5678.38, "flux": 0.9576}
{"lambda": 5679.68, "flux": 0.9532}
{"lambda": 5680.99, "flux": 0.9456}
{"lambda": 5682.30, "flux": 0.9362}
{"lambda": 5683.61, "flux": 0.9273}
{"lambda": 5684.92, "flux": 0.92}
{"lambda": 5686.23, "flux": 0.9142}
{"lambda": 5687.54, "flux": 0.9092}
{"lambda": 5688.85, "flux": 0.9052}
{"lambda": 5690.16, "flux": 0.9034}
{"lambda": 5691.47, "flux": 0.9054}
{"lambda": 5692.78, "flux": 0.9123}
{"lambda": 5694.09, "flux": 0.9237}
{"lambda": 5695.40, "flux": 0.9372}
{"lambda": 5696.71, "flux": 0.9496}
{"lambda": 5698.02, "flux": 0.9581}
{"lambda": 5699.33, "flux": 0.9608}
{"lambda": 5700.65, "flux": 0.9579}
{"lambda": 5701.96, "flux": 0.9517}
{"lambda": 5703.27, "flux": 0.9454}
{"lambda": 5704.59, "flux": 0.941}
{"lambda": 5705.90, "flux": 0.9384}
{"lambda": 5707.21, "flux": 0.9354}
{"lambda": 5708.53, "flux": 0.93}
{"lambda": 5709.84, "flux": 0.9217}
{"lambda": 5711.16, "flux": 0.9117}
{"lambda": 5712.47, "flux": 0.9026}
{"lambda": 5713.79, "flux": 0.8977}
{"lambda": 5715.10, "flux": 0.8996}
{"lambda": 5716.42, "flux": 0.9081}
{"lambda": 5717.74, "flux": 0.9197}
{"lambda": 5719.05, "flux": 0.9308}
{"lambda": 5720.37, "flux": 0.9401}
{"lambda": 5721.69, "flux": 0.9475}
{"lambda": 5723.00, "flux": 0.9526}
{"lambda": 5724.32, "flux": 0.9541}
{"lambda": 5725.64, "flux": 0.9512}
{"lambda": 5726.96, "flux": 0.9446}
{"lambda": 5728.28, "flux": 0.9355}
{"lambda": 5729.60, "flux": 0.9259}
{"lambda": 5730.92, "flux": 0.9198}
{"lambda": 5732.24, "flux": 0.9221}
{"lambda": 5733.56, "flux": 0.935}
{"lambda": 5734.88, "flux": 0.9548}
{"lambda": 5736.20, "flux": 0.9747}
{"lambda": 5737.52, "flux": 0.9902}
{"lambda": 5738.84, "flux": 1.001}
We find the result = 0.955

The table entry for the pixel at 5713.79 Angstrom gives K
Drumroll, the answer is 0.8977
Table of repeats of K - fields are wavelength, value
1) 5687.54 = 0.9092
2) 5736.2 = 0.9747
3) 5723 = 0.9526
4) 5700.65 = 0.9579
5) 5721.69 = 0.9475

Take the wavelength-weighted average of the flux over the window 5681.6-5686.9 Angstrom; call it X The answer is 0.924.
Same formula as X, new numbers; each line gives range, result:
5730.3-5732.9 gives 0.921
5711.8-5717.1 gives 0.902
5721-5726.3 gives 0.951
